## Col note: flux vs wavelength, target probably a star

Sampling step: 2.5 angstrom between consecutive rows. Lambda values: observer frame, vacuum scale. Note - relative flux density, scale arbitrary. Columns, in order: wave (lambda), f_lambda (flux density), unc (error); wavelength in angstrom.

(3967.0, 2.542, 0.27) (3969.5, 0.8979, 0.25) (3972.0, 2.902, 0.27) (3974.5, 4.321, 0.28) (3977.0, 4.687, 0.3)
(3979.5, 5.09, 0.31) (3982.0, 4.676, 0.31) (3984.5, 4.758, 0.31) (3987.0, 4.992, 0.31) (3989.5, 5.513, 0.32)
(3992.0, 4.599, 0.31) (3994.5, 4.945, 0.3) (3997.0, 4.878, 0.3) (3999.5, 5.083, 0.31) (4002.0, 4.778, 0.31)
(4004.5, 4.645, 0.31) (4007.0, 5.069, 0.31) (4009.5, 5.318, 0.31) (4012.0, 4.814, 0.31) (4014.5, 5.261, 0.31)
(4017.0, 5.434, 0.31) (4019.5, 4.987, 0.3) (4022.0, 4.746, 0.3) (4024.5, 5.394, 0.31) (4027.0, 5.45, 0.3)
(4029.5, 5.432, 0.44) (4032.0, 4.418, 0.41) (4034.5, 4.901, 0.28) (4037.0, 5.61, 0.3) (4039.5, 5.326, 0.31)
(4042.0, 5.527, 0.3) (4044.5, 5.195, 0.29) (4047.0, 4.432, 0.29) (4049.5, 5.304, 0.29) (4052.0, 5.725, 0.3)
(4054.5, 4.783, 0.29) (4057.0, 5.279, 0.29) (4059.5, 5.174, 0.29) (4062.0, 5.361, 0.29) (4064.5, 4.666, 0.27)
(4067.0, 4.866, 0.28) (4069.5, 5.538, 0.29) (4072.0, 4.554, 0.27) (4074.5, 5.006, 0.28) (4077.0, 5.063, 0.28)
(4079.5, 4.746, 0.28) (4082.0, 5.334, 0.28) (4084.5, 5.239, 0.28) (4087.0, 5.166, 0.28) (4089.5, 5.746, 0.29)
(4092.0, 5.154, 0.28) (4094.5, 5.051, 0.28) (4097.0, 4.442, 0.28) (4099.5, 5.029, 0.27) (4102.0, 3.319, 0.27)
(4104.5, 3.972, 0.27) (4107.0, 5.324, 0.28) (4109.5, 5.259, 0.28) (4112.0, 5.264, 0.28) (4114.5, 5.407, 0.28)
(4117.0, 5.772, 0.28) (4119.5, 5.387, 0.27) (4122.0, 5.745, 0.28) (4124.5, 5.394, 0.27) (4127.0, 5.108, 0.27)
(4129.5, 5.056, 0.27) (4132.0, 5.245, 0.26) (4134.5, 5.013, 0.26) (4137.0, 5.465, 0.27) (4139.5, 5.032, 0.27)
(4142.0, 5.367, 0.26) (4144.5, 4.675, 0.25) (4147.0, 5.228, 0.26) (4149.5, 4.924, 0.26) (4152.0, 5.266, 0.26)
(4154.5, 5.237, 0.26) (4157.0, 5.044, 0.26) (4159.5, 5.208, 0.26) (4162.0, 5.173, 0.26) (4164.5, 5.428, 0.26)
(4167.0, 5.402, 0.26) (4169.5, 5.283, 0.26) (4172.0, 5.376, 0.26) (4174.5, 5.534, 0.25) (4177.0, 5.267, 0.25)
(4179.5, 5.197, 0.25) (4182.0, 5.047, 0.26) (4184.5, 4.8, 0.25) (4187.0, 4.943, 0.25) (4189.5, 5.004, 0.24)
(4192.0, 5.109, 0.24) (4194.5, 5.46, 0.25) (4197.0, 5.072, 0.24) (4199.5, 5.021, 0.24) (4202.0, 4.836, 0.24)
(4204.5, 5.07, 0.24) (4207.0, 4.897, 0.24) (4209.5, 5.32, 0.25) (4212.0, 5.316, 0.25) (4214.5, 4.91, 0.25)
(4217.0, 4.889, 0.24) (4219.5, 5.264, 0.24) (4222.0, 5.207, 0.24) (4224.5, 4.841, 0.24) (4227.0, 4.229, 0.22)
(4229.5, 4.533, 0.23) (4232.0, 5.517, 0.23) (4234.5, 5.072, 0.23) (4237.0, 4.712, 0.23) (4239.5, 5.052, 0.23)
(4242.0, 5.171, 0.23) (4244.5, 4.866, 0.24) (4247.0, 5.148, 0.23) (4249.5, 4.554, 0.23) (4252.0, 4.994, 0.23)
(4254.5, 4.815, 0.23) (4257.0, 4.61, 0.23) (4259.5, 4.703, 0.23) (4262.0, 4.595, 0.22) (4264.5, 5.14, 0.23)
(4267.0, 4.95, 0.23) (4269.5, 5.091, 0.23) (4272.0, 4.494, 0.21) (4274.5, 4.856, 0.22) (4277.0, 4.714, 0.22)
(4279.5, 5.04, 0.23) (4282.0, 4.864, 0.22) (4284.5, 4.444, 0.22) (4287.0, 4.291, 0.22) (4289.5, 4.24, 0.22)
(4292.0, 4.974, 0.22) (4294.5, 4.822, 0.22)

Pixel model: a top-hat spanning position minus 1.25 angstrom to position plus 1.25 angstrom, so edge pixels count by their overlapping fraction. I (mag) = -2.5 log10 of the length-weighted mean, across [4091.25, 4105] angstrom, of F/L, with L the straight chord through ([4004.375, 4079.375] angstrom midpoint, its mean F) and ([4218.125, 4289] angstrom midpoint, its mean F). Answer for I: 0.12 mag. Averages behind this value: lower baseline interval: 5.11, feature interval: 4.5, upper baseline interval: 4.84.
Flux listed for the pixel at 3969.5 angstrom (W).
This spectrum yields 0.8979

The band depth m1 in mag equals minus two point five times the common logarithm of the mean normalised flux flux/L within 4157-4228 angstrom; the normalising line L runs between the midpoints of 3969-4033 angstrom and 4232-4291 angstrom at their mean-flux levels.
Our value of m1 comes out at -0.067 mag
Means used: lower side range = 4.78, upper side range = 4.82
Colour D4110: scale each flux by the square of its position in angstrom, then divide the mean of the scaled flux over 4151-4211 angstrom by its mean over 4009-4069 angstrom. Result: 1.1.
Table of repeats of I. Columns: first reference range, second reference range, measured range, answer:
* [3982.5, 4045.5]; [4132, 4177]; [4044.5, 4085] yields 0.01 mag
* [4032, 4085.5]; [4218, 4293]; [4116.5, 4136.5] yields -0.07 mag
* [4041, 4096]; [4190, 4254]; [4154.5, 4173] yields -0.05 mag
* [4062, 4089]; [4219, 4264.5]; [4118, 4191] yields -0.05 mag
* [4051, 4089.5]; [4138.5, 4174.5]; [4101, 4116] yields 0.08 mag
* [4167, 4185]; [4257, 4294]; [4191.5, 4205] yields 0.01 mag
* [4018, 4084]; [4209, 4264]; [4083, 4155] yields -0.02 mag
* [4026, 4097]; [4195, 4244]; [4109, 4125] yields -0.08 mag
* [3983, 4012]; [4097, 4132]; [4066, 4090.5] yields -0.02 mag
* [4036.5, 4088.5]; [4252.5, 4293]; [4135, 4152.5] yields -0.03 mag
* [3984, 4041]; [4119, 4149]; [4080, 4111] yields 0.05 mag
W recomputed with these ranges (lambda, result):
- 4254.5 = 4.815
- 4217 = 4.889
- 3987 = 4.992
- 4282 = 4.864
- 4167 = 5.402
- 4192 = 5.109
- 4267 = 4.95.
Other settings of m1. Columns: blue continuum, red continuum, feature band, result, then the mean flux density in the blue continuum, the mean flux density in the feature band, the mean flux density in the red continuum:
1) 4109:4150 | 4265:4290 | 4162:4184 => -0.04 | 5.26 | 5.29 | 4.73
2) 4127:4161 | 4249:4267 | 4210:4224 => -0.04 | 5.13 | 5.11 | 4.79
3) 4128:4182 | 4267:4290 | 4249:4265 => 0.00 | 5.21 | 4.77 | 4.7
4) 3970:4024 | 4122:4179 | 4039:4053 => -0.07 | 4.79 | 5.24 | 5.23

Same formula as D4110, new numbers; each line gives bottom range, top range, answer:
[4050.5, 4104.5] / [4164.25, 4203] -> 1.09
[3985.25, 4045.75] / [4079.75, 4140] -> 1.05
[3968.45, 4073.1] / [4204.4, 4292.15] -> 1.11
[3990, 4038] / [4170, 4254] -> 1.10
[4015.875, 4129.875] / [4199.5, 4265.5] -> 1.04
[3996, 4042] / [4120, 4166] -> 1.08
